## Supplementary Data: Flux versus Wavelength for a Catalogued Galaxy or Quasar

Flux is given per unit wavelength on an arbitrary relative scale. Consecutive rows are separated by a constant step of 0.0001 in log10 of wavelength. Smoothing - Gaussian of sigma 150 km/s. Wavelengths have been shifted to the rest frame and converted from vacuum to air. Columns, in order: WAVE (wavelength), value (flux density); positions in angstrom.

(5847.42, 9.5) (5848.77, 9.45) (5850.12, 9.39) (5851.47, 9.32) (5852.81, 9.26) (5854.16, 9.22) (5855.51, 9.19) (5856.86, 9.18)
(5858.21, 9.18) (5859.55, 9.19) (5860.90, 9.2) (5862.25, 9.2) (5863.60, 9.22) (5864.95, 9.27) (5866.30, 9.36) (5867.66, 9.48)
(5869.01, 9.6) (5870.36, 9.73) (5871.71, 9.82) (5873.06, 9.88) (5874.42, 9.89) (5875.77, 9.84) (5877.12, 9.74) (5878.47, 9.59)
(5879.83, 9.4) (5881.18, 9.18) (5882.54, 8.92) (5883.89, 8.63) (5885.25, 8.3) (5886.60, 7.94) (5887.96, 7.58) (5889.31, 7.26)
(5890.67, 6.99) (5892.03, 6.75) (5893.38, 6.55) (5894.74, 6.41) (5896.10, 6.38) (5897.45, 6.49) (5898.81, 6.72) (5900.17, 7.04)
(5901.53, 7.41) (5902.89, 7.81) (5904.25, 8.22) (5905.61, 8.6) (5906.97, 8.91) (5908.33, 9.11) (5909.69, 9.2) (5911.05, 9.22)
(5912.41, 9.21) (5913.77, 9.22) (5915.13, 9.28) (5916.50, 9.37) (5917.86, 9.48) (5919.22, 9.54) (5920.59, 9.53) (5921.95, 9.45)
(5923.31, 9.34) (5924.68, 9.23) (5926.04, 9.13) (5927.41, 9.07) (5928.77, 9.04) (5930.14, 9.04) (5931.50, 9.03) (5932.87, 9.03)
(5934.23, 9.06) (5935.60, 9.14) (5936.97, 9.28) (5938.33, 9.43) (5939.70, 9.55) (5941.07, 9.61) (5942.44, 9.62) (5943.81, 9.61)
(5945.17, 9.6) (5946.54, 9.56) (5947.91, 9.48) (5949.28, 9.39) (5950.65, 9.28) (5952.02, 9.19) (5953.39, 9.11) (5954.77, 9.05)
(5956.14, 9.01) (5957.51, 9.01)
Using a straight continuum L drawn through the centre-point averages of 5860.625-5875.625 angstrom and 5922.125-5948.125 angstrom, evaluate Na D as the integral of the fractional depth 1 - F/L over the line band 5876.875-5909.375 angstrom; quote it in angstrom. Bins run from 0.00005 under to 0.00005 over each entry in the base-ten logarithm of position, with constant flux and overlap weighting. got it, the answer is 5.3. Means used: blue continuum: 9.53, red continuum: 9.31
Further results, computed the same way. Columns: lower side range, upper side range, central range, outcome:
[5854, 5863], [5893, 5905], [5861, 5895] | -2.5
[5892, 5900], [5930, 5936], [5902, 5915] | -2.5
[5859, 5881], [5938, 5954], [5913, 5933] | 0.5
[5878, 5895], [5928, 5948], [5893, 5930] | 0.7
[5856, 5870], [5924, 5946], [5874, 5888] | 0.4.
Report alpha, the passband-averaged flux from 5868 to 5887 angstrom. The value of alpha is 9.34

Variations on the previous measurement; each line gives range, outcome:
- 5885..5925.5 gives 8.22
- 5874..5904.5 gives 7.94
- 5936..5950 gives 9.51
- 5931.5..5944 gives 9.34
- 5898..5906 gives 7.57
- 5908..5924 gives 9.33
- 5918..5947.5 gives 9.33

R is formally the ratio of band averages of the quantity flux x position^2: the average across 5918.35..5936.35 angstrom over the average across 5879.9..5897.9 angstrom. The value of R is 1.23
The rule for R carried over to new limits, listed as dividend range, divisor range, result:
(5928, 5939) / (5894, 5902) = 1.38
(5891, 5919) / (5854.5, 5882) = 0.87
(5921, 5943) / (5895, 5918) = 1.13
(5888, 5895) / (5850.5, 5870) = 0.75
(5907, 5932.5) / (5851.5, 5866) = 1.02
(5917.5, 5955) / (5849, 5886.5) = 1.02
